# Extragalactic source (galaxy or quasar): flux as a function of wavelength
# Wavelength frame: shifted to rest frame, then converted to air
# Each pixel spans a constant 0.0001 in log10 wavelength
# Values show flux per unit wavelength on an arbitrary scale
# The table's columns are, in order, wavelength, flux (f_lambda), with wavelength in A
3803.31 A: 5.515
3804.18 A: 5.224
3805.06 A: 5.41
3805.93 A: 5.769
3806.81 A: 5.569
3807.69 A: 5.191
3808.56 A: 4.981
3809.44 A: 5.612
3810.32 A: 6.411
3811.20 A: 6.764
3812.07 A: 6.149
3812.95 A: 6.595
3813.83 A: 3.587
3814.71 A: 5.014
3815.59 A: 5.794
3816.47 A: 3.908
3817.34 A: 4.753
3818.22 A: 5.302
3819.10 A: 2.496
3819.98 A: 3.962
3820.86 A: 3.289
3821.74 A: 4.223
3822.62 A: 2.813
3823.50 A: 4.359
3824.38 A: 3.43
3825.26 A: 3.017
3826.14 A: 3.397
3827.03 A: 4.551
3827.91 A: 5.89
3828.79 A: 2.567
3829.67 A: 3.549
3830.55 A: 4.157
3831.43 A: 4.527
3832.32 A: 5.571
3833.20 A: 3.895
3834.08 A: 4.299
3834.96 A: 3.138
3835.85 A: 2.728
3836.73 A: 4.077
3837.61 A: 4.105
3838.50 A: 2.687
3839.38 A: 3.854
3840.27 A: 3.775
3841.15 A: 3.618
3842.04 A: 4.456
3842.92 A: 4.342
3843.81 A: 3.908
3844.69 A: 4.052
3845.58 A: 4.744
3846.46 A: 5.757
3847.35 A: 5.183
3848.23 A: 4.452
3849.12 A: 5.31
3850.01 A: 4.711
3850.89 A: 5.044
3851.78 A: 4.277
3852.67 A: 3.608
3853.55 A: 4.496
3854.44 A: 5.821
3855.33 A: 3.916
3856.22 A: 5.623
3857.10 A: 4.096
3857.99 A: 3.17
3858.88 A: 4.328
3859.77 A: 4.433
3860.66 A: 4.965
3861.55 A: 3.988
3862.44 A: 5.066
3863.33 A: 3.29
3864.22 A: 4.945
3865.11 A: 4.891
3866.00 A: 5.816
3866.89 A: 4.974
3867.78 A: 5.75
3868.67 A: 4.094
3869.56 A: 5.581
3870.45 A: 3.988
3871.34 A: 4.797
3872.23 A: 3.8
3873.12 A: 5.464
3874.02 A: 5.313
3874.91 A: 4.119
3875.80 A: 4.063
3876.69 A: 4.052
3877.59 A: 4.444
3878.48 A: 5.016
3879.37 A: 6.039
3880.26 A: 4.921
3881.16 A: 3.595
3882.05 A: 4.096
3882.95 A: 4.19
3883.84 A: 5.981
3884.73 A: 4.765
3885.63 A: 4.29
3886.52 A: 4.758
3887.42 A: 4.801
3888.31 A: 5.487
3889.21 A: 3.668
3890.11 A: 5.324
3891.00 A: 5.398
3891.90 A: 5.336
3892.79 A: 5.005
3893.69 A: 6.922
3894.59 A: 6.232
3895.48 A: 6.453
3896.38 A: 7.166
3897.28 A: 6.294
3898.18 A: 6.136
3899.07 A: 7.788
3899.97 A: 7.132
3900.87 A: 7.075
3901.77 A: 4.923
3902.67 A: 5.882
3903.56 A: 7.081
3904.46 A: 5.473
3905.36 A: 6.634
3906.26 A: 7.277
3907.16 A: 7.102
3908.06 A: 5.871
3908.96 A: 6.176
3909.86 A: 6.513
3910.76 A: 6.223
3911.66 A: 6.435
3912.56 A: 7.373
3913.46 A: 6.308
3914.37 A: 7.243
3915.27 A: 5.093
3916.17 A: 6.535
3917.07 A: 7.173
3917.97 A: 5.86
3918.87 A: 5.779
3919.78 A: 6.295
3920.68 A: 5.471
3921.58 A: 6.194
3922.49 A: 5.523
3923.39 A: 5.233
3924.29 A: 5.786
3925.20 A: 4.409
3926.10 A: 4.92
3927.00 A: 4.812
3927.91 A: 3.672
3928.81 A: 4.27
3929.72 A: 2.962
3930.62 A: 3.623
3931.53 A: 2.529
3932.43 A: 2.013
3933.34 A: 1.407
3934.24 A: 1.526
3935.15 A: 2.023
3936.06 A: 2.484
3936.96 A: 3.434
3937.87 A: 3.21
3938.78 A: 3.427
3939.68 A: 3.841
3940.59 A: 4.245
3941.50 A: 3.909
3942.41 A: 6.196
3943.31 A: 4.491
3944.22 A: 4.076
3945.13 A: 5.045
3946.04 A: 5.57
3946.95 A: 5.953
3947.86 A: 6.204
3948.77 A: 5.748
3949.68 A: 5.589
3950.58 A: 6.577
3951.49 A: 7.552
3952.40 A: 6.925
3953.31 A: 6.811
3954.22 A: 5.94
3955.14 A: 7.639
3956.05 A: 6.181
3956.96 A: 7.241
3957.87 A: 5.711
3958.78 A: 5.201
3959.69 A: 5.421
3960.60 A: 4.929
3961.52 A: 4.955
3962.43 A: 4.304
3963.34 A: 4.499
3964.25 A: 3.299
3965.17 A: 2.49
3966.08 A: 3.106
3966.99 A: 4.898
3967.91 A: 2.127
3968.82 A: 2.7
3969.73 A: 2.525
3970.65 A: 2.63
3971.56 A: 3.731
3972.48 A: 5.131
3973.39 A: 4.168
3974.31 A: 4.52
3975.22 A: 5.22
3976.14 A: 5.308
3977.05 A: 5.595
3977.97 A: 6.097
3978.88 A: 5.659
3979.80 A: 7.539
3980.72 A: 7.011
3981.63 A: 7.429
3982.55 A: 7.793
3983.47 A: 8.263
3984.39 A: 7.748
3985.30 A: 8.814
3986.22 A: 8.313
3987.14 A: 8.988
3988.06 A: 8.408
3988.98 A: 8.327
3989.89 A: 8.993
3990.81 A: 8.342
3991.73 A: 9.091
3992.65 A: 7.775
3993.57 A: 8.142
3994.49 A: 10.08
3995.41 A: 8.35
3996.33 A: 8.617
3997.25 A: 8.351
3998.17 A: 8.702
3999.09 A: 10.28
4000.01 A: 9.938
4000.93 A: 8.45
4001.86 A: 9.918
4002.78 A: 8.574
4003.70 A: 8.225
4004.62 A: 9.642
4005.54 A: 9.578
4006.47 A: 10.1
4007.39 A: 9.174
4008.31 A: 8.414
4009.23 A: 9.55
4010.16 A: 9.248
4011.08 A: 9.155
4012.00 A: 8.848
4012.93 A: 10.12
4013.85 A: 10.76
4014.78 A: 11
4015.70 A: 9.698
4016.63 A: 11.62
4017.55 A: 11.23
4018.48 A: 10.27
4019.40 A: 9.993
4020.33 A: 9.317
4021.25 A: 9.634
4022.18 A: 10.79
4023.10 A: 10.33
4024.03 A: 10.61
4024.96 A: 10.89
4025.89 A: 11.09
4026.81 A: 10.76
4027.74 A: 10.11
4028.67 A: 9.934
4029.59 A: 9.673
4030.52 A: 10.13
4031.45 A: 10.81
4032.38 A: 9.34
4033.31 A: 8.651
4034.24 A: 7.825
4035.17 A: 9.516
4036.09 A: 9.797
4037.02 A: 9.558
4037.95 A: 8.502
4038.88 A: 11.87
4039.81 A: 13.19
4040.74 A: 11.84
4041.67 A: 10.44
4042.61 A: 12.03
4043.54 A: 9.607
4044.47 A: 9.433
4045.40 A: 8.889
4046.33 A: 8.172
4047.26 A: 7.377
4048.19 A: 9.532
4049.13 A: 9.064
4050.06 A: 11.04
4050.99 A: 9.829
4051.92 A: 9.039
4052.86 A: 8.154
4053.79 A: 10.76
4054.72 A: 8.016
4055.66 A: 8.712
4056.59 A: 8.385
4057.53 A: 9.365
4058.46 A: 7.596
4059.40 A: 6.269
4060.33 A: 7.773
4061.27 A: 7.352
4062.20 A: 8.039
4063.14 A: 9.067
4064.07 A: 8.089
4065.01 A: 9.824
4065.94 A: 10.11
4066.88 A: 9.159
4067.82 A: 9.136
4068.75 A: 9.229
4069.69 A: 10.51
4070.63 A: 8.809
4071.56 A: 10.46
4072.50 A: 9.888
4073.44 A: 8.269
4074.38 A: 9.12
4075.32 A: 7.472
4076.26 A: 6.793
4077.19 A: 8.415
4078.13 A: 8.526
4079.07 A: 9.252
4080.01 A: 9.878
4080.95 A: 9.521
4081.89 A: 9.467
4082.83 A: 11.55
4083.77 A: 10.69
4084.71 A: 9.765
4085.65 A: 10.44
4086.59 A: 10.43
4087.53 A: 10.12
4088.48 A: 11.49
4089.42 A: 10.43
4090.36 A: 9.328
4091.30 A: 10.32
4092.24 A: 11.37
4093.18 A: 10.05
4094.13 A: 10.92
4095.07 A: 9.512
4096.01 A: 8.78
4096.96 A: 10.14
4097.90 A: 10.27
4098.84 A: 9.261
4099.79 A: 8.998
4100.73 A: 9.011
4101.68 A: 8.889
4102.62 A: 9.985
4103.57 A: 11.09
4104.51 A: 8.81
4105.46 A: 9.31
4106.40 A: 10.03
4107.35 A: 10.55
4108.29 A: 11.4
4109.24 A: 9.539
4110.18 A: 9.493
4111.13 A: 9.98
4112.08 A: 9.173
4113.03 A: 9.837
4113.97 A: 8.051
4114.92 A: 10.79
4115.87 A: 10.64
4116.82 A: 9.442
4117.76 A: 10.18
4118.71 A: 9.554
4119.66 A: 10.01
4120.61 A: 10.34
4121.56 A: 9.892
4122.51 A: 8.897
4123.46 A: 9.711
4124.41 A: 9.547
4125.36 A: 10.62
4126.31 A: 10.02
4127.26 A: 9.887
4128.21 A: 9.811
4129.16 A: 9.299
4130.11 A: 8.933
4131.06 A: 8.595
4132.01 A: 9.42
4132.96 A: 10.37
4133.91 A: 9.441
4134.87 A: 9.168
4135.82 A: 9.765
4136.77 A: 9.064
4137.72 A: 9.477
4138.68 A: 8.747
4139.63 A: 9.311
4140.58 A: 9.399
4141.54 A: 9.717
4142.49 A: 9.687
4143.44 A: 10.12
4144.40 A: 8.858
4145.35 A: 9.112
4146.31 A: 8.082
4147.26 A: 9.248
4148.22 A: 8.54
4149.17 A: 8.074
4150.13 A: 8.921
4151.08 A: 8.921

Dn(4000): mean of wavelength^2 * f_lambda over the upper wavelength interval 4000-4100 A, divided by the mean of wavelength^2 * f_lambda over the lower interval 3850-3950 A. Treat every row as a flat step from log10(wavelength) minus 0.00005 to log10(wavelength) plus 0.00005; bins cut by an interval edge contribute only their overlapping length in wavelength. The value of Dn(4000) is 2.06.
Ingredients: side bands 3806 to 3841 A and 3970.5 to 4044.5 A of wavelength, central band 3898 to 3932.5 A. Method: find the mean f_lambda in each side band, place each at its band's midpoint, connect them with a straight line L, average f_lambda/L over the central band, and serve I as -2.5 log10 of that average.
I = 0.150 mag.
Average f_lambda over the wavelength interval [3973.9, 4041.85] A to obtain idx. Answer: 9.14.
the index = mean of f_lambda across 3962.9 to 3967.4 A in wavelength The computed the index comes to 3.64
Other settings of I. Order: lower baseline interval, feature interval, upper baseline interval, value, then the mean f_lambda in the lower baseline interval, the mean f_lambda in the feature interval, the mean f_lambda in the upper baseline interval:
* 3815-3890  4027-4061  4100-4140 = -0.160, 4.39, 9.45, 9.66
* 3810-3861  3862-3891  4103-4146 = 0.080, 4.35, 4.74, 9.66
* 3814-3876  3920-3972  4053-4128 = 0.386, 4.33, 4.52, 9.51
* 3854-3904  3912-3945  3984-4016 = 0.413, 5.12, 4.55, 9.08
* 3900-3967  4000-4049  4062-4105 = -0.248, 5.2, 9.86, 9.59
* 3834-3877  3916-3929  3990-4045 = 0.208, 4.43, 5.46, 9.77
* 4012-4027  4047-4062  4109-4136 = 0.178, 10.4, 8.65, 9.67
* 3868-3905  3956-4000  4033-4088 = 0.177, 5.3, 6.36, 9.32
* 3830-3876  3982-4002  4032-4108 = -0.134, 4.44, 8.68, 9.48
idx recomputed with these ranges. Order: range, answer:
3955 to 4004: 6.58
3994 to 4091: 9.54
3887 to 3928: 6.01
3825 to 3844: 3.92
